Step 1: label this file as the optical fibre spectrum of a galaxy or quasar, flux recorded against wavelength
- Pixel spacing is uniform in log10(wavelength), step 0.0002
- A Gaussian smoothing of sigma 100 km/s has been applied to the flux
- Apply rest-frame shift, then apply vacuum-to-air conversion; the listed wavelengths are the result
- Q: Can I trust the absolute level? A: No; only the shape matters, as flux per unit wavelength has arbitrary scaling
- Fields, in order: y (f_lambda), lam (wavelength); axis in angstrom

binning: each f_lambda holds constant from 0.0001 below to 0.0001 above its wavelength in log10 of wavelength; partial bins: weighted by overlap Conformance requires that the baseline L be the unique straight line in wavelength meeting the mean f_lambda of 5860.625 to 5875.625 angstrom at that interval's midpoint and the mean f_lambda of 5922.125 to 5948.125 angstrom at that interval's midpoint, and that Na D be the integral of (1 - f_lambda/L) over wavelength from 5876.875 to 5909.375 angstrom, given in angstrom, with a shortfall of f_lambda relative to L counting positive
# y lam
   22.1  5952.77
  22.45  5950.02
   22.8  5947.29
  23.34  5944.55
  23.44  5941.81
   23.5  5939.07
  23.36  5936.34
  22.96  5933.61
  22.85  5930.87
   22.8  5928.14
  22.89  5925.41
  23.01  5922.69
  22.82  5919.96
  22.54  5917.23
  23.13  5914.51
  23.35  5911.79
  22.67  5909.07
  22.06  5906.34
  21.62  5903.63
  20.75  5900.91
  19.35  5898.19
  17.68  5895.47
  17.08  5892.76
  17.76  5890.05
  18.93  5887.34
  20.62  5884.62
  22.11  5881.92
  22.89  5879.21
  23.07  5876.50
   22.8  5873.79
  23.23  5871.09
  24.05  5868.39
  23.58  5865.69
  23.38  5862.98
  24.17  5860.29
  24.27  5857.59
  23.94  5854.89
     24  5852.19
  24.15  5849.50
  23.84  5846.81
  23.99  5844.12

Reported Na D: 4.2 angstrom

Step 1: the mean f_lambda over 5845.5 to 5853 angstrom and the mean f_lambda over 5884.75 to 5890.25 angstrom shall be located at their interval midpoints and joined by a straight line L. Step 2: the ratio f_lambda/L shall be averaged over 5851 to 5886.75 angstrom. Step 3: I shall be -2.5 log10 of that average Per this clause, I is -0.09 mag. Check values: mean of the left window 24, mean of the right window 18.9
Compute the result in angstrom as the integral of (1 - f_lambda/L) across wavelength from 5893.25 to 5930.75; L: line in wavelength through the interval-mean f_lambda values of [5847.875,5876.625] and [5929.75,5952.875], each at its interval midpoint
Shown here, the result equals 2.3 angstrom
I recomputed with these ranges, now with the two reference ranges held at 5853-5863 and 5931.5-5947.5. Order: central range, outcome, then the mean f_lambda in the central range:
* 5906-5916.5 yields 0.03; 22.9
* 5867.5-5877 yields 0.03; 23.3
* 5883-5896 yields 0.27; 18.6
